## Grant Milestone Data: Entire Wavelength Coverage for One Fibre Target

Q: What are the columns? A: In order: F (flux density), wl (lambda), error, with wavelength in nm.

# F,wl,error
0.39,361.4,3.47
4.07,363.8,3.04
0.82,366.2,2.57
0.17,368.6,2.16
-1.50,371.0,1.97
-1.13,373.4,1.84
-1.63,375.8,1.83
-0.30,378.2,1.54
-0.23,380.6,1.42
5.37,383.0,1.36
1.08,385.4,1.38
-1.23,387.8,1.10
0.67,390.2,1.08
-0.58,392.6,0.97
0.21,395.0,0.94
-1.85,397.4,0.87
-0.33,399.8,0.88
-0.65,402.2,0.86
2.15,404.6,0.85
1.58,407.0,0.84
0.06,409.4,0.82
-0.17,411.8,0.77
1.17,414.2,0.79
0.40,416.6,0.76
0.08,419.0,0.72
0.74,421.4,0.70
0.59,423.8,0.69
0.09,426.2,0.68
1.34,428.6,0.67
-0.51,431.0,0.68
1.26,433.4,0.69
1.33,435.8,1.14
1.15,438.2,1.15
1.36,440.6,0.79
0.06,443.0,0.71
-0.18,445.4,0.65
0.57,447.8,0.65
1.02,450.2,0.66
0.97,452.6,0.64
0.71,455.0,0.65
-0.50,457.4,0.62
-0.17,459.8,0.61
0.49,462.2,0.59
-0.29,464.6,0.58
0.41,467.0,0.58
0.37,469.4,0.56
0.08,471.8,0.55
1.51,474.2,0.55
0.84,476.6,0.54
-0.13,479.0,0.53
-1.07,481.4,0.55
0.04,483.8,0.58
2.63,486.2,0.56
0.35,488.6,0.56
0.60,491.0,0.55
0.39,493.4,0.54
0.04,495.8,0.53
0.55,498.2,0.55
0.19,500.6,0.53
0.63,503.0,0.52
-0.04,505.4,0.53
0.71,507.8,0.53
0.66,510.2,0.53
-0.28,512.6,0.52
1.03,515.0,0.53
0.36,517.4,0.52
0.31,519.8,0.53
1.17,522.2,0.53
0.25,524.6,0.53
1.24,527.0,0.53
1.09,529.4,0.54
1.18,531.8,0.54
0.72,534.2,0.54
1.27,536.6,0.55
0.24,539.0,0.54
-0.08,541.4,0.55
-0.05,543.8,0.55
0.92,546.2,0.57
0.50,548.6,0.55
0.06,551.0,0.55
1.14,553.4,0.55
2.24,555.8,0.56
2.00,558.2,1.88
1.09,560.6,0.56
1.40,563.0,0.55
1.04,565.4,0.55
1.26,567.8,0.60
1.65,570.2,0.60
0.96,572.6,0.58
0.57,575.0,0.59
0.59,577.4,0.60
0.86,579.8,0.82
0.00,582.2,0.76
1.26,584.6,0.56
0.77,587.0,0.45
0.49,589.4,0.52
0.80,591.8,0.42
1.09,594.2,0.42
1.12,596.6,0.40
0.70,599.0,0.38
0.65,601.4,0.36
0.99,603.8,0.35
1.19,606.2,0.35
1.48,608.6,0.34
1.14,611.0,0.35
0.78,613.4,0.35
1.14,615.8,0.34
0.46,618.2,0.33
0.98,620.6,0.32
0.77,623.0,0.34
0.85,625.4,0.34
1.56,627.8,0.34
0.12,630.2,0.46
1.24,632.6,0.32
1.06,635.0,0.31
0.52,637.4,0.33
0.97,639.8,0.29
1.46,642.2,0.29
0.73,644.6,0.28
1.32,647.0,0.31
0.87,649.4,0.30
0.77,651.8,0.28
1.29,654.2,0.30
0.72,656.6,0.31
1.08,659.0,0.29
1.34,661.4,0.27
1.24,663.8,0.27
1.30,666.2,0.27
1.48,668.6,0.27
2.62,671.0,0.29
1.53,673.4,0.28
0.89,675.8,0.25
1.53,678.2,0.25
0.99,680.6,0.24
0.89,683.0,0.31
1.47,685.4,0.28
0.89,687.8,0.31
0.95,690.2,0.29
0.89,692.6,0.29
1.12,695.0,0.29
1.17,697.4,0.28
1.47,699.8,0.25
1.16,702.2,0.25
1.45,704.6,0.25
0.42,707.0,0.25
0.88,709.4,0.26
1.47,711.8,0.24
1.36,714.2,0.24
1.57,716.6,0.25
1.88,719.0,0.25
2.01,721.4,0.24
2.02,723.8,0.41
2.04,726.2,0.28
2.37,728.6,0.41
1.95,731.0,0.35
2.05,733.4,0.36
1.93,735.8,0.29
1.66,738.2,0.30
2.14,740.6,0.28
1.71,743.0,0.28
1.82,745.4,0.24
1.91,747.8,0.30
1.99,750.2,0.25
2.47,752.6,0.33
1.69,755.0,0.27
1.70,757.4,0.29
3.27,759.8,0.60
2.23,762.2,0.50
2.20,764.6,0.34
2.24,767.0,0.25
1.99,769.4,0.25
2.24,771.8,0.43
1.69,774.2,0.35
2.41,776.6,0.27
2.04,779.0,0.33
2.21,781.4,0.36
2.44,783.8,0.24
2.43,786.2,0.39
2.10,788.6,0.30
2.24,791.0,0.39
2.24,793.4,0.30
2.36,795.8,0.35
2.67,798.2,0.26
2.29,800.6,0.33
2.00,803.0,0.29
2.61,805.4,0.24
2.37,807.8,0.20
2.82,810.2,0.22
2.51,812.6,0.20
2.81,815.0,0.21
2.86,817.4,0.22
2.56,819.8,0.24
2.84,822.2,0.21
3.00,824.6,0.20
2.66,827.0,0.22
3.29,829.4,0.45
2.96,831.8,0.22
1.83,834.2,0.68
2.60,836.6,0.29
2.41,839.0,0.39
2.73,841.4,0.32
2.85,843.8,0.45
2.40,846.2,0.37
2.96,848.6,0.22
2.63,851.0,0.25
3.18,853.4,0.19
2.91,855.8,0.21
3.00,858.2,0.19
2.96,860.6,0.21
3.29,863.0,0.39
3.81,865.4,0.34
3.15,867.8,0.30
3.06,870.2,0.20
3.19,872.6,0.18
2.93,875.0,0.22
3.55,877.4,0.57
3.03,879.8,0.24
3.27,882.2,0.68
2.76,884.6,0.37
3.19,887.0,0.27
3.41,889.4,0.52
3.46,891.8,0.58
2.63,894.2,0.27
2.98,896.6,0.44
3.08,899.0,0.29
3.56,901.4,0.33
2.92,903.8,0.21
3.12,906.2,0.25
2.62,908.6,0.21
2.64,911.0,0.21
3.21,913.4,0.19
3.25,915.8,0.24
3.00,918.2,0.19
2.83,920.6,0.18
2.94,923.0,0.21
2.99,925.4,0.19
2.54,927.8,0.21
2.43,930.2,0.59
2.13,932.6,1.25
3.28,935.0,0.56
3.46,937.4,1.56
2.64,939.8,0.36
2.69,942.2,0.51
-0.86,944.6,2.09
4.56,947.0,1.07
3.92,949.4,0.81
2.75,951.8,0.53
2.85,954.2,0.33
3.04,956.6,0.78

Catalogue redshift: 0.799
